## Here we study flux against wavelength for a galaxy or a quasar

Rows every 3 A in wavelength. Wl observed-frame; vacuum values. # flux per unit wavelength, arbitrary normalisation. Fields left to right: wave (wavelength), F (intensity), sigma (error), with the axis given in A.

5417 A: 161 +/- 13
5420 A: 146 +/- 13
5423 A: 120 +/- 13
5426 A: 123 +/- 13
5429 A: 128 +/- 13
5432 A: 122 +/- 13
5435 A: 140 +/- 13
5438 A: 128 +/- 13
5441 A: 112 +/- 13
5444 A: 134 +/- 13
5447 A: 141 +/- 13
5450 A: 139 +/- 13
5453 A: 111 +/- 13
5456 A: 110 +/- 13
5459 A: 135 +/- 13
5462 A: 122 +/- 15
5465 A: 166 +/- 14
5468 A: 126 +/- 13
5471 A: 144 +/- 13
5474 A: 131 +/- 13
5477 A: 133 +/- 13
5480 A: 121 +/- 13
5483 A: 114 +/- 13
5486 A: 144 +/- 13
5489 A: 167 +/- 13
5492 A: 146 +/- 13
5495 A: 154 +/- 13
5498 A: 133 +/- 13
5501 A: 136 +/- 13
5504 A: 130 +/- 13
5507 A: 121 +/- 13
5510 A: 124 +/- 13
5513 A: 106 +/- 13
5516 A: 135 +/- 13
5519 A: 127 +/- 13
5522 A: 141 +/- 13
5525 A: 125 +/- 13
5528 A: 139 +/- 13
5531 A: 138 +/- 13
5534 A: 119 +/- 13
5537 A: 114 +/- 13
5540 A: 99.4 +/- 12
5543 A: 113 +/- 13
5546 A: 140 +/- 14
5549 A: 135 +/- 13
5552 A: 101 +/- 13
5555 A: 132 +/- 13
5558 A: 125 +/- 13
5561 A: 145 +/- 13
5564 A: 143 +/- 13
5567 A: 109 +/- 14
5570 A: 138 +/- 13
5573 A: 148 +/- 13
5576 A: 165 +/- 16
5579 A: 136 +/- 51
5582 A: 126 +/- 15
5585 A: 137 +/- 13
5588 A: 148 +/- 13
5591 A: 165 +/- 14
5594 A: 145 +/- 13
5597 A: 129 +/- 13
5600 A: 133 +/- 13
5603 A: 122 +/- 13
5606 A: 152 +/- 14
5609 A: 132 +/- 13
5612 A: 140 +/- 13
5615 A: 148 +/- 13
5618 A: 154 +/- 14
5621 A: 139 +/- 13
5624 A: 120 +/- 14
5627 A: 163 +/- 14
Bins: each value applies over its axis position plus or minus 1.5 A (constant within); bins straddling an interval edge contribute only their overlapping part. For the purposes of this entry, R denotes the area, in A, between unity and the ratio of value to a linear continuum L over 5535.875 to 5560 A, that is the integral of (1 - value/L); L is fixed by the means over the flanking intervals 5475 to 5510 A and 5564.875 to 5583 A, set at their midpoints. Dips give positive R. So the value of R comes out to 2.89 A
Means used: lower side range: 136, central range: 121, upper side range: 138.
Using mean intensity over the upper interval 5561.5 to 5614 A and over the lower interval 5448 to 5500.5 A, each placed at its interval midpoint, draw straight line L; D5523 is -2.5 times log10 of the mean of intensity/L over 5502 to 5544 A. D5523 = 0.11 mag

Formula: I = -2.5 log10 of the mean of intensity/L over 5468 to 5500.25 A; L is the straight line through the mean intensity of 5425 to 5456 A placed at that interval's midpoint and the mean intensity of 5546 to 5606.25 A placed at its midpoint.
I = -0.06 mag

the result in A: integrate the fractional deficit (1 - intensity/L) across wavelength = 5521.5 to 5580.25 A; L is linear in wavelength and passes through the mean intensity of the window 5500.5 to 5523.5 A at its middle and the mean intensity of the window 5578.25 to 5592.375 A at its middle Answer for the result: 2.3 A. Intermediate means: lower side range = 127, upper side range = 143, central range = 130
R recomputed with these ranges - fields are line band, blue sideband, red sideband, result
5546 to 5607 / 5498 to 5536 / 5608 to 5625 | -0.69 A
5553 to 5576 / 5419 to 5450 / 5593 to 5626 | 0.04 A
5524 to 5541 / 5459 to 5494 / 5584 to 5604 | 1.96 A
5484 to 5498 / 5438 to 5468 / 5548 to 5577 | -1.95 A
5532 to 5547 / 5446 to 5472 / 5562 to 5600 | 2.25 A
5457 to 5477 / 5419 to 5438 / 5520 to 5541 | -1.31 A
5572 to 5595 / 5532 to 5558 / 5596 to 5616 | -2.81 A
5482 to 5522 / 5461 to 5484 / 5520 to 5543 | -1.73 A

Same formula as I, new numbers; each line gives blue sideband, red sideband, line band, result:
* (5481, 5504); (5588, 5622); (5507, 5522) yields 0.13 mag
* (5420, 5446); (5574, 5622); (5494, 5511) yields 0.01 mag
